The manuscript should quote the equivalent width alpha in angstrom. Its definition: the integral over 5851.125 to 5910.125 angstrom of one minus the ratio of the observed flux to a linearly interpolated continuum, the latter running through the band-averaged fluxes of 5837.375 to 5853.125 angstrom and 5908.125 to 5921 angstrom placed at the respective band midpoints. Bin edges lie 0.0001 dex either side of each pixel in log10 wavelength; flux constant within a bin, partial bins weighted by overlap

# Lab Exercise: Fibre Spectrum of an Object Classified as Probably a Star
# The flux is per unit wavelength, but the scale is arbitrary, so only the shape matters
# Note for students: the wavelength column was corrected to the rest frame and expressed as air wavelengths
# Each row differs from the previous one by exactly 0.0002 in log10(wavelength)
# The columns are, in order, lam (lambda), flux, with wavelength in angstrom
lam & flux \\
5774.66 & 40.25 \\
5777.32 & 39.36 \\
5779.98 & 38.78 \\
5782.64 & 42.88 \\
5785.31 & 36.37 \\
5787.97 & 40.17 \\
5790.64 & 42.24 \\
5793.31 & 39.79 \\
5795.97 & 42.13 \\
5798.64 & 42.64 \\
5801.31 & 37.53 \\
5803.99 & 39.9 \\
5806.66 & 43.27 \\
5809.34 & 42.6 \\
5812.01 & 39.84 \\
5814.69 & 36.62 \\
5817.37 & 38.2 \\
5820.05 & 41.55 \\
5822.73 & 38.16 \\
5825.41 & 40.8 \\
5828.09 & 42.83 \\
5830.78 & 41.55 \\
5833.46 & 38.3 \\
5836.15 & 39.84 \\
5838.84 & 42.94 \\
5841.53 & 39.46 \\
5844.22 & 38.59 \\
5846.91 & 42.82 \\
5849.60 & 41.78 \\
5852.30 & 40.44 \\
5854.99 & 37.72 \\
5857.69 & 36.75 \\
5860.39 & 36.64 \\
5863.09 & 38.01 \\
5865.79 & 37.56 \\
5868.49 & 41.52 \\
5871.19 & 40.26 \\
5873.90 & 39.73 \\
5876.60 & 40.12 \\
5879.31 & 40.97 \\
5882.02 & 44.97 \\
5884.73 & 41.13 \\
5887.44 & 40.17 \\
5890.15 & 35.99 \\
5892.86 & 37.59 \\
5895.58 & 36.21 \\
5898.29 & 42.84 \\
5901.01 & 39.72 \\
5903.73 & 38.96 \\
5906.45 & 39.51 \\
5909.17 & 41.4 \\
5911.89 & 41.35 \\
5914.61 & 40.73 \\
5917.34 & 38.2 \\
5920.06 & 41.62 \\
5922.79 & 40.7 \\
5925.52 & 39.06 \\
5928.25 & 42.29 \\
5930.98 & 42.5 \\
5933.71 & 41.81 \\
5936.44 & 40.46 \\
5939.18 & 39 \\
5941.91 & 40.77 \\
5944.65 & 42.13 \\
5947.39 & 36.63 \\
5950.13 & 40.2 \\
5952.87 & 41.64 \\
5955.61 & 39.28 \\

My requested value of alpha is 2.0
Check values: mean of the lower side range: 41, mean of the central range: 39.5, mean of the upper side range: 40.6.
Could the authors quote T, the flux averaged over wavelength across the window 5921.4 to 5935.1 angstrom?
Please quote 41.3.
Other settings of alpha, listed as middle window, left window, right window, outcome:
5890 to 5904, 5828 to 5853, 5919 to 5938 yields 0.78 angstrom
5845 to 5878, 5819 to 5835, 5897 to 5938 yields 0.94 angstrom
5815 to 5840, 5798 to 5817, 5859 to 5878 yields -0.31 angstrom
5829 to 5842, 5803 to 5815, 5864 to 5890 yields 0.03 angstrom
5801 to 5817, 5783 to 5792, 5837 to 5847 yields 0.08 angstrom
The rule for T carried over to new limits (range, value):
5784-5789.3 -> 38.3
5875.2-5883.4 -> 42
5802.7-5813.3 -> 41.4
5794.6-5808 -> 41.1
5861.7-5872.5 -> 39.3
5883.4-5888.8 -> 40.7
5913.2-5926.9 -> 40.1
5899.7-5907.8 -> 39.4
